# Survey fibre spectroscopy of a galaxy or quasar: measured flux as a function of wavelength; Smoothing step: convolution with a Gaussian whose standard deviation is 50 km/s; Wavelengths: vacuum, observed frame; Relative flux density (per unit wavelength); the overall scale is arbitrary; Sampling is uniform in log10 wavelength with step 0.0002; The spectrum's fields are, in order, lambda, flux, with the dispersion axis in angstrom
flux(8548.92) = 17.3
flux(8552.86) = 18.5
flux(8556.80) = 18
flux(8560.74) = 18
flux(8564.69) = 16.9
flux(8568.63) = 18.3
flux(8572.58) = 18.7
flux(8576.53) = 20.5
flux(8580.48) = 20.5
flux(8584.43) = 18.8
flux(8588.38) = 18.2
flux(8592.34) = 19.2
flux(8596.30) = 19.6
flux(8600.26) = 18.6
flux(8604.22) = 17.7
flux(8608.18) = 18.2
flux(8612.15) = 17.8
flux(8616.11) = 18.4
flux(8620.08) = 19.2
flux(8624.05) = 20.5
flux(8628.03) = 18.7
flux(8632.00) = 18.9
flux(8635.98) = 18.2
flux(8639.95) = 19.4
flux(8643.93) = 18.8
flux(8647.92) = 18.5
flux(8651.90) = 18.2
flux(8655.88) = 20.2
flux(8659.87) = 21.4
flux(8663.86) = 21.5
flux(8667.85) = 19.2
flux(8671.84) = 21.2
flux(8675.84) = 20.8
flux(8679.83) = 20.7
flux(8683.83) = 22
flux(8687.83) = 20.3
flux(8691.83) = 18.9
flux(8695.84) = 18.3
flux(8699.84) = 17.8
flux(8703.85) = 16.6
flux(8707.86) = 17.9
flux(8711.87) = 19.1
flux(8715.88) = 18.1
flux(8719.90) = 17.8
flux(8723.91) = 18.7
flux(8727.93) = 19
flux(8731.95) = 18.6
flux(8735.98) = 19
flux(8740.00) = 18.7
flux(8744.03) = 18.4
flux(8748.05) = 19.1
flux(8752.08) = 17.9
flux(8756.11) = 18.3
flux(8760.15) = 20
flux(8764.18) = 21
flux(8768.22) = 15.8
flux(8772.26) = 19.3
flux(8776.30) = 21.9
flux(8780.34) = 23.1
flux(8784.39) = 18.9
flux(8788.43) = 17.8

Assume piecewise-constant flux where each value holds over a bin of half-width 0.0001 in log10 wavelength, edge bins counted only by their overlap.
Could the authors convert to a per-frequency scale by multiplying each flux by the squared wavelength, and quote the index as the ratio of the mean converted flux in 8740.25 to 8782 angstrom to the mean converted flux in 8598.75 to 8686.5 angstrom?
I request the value 1.02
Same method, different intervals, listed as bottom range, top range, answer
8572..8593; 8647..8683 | 1.07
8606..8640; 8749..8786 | 1.08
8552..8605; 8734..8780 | 1.07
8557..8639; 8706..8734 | 1.01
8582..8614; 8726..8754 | 1.04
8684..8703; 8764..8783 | 1.08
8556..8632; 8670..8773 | 1.04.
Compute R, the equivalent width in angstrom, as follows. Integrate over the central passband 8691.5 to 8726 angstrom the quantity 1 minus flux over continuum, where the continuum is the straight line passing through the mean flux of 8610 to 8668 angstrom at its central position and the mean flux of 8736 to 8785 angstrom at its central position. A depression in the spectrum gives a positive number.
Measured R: 2.2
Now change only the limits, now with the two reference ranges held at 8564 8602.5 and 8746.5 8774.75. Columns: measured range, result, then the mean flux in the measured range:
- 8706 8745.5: 0.7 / 18.5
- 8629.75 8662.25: -0.5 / 19.2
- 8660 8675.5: -1.5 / 20.7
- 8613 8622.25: 0.1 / 18.7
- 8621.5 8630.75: -0.3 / 19.5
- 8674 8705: -1.0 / 19.5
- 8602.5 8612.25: 0.5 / 17.9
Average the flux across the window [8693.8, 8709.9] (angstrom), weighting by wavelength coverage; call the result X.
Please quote 17.7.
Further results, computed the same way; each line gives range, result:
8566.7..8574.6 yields 18.5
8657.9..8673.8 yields 20.8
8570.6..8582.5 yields 19.9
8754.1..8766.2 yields 19.8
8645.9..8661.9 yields 19.6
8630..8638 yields 18.6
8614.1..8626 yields 19.4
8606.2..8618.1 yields 18.1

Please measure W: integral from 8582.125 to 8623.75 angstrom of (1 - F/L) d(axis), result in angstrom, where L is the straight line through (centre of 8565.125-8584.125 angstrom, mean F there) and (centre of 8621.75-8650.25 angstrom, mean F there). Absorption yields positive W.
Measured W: 1.0 angstrom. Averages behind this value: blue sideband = 19.2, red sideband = 19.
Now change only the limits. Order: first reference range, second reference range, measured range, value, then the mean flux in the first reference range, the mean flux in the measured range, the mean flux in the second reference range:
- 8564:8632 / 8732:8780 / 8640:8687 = -3.0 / 18.9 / 20.2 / 19.2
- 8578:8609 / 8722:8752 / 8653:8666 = -1.4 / 18.9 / 20.8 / 18.7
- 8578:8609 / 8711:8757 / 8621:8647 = -0.4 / 18.9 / 19.1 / 18.6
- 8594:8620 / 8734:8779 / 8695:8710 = 1.0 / 18.5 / 17.6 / 19.1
